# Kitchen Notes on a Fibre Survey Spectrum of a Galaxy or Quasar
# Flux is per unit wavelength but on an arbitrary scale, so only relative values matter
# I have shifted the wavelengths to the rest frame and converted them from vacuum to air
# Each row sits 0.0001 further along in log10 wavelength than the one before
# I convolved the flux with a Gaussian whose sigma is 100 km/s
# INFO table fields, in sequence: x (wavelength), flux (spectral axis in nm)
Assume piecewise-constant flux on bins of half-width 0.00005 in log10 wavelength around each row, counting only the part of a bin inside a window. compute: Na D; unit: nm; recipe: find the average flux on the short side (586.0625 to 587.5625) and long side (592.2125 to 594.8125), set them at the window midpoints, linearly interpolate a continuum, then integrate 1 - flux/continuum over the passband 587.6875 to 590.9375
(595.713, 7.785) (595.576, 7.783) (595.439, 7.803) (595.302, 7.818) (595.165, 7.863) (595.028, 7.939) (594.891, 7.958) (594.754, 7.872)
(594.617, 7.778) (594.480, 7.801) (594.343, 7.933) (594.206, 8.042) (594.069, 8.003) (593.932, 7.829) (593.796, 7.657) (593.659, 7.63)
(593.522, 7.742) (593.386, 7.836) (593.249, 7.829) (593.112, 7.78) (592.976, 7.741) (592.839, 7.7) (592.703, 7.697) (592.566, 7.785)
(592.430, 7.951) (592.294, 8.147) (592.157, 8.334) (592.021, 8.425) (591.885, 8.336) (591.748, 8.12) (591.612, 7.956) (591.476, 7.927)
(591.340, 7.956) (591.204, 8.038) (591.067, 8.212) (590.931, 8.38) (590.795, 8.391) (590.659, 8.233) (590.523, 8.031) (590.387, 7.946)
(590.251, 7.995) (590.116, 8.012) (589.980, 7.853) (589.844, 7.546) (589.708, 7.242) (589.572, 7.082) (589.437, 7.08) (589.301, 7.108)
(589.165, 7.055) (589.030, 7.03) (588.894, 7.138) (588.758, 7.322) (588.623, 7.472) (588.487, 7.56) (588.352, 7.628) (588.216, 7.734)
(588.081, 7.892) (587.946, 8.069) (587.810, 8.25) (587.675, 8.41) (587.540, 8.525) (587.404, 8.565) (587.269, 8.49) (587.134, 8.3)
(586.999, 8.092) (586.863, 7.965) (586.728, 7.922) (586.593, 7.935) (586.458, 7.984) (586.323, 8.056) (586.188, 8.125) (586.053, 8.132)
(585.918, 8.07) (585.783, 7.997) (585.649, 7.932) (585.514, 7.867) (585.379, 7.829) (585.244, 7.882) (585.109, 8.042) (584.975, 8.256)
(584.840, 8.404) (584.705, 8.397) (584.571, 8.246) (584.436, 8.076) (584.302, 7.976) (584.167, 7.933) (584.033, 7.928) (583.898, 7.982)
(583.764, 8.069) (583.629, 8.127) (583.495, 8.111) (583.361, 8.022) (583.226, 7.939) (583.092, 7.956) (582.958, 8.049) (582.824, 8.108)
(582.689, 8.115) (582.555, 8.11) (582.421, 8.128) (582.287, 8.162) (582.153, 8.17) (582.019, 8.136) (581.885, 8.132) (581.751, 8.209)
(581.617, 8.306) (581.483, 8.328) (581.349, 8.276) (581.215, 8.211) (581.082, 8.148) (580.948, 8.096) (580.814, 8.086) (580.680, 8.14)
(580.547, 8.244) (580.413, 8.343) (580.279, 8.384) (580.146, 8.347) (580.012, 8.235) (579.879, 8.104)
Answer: 0.15 nm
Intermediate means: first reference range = 8.16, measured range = 7.67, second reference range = 7.83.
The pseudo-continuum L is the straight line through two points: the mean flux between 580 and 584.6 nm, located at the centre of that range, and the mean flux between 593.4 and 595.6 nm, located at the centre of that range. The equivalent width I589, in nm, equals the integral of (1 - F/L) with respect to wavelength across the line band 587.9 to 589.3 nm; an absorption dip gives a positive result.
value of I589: 0.09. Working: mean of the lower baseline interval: 8.14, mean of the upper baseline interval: 7.84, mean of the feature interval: 7.46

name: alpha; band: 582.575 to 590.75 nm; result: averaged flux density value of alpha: 7.92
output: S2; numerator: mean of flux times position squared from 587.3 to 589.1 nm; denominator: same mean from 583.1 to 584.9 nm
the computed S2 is 1.0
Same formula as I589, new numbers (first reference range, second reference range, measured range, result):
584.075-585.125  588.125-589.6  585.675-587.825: -0.12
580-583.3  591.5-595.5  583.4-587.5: 0.00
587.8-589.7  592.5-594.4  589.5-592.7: -0.16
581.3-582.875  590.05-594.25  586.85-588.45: -0.02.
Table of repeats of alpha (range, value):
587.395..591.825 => 7.8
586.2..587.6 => 8.18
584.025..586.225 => 8.07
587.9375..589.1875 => 7.48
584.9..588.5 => 8.06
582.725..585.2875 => 8.08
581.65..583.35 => 8.1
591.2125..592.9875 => 8.02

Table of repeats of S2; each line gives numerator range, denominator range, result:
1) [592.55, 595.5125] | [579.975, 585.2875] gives 1.00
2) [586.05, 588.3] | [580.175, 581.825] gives 1.01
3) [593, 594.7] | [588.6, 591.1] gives 1.04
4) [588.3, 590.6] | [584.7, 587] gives 0.94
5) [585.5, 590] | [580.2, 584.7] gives 0.98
